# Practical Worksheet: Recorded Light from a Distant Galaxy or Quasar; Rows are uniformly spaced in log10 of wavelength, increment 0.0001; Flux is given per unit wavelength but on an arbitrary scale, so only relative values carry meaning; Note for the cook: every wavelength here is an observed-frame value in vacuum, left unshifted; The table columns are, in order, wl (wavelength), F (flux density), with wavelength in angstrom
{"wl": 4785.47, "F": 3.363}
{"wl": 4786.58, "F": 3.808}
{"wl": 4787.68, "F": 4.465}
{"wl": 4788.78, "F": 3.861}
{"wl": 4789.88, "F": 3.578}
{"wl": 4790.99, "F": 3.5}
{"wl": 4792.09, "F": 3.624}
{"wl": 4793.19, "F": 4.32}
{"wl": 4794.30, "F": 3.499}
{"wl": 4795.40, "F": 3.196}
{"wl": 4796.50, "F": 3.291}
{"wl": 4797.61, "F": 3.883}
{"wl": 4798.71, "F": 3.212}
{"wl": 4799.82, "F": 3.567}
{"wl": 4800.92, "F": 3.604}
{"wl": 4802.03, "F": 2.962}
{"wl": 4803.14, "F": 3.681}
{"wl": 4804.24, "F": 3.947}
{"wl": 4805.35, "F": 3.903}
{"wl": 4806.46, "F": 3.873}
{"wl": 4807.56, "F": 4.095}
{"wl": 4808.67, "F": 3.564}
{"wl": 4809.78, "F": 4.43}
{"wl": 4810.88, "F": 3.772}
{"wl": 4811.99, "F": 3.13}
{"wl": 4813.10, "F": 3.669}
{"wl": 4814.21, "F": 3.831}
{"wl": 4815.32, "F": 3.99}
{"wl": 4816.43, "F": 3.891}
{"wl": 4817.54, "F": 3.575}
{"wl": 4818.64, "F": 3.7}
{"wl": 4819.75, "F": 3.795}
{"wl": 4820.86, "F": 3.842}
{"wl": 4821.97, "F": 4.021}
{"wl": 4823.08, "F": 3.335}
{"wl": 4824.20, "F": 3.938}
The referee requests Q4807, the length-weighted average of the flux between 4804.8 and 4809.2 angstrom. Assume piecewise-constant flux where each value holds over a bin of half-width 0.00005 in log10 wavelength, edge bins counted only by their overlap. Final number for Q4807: 3.86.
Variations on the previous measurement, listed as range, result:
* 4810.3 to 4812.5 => 3.48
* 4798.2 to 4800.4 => 3.4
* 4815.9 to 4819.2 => 3.73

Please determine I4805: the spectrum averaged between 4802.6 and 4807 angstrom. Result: 3.85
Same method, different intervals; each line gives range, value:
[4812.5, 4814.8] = 3.73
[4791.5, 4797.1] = 3.59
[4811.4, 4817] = 3.7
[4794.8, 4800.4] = 3.44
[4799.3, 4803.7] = 3.46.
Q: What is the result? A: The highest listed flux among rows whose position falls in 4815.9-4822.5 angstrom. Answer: 4.021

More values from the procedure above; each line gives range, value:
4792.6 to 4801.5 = 4.32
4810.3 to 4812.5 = 3.772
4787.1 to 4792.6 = 4.465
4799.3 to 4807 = 3.947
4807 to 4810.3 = 4.43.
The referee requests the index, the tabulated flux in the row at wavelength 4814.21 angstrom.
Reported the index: 3.831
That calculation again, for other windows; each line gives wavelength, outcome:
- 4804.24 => 3.947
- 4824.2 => 3.938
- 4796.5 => 3.291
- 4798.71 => 3.212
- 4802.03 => 2.962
